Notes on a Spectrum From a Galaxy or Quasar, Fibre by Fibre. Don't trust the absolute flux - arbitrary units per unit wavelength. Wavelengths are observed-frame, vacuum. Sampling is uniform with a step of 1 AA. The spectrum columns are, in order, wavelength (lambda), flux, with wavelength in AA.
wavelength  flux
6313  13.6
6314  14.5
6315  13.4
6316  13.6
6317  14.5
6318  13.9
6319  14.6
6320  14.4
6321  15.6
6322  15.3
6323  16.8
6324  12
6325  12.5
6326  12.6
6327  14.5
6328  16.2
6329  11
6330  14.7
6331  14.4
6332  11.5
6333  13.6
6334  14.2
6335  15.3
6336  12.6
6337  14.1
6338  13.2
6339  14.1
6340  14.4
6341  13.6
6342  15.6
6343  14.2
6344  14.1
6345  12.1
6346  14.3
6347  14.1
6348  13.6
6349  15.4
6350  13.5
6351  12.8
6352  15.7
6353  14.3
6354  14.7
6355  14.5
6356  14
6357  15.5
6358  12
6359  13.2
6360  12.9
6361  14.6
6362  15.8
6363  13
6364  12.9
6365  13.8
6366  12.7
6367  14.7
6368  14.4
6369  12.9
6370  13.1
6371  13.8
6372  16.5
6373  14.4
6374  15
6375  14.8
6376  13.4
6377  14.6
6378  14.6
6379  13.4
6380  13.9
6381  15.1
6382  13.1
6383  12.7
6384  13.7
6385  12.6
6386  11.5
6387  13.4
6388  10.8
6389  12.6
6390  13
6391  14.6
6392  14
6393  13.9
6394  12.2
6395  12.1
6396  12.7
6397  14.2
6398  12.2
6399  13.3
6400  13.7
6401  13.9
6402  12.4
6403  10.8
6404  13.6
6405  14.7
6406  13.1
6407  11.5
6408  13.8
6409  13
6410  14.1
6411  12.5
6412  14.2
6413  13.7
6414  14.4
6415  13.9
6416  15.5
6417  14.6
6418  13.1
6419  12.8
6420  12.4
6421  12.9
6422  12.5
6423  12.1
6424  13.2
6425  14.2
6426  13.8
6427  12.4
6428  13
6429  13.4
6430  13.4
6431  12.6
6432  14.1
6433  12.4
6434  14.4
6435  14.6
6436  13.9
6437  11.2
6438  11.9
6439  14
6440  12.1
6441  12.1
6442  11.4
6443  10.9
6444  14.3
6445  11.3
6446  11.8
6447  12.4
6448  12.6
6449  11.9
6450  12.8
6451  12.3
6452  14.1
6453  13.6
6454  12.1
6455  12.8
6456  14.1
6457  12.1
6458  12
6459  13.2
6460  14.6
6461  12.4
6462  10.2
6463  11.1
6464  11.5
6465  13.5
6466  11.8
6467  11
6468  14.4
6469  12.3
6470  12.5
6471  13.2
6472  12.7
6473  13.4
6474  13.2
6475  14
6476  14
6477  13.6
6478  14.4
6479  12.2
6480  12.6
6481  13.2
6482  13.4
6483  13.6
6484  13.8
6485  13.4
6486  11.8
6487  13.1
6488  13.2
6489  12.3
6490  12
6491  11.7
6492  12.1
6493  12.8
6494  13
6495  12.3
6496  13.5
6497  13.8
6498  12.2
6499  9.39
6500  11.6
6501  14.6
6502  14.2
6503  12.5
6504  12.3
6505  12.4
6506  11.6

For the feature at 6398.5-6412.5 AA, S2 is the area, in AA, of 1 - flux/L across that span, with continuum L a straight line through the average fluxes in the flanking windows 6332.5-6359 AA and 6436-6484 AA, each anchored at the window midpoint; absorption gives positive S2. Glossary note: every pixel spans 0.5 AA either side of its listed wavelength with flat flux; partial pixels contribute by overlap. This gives 0.2 AA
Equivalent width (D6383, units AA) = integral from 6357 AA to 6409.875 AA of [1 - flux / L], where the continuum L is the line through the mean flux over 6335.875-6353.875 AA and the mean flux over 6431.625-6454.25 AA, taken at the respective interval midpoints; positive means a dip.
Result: 0.2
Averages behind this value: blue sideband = 14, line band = 13.5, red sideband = 12.7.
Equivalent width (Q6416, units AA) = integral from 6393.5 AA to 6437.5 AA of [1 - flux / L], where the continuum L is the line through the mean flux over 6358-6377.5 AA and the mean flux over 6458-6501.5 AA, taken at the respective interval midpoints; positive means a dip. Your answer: 0.7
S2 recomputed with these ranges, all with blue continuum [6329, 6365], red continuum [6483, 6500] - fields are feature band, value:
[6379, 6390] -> 0.5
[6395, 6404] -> 0.3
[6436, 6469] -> 1.2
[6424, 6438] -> -0.2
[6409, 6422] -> -0.3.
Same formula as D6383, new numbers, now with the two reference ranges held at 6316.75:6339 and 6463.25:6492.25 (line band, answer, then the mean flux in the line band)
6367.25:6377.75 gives -0.5 AA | 14.3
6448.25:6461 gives 0.1 AA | 12.9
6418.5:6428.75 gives 0.3 AA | 12.9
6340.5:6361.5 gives -0.3 AA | 14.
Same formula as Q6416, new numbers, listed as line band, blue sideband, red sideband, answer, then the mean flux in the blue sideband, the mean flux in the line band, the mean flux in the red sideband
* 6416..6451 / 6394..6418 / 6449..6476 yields 0.5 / 13.4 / 12.9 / 12.7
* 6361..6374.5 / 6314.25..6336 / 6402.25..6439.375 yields -0.4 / 14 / 14.1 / 13.3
